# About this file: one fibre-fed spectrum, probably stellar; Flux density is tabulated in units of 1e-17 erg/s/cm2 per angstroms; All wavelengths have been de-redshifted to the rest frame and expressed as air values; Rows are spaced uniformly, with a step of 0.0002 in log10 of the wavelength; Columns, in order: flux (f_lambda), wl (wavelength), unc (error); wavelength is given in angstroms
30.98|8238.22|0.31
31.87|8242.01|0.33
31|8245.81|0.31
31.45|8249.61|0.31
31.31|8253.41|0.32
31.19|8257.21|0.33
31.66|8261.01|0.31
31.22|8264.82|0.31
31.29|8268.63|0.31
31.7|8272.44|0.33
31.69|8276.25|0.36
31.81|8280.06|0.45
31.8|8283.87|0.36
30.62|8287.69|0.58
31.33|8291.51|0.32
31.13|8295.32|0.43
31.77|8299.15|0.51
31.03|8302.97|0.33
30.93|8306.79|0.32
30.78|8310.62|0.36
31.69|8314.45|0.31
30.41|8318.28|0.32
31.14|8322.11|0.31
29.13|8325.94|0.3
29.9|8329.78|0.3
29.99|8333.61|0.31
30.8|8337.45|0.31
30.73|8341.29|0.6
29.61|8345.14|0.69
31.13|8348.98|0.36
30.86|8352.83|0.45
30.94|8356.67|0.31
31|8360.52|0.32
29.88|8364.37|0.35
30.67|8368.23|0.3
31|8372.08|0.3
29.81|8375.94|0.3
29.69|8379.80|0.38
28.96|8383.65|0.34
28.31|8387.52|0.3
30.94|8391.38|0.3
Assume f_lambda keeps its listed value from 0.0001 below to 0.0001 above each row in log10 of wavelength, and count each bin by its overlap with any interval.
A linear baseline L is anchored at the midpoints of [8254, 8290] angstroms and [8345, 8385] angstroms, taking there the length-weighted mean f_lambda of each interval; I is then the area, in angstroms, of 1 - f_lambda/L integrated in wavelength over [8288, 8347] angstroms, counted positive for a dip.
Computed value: 0.4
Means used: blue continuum 31.4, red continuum 30.4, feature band 30.7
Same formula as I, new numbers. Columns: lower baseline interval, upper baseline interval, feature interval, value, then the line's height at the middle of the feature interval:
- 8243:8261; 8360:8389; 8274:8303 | -0.5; 30.9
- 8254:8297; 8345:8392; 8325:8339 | 0.3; 30.7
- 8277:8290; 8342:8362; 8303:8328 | 0.3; 31.1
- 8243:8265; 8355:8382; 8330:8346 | 0.2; 30.7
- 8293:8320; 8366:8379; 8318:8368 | 0.5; 30.7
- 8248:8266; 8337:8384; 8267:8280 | -0.2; 31.2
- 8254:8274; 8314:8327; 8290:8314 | -0.3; 30.8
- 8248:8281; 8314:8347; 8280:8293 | -0.1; 31.1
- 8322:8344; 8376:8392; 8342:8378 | -0.9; 29.8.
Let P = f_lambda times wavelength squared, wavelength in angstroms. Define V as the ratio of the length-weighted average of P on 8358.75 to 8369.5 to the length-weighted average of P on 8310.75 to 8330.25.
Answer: 1.0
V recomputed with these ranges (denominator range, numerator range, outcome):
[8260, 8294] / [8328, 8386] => 0.98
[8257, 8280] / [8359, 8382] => 0.99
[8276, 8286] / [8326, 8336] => 0.95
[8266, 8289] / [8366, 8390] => 0.97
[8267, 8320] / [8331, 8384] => 0.99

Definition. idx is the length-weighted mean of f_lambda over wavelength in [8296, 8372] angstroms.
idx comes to 30.7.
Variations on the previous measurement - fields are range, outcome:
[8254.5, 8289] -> 31.5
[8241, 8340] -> 31.1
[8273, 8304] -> 31.4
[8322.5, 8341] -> 30.1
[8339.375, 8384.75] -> 30.4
